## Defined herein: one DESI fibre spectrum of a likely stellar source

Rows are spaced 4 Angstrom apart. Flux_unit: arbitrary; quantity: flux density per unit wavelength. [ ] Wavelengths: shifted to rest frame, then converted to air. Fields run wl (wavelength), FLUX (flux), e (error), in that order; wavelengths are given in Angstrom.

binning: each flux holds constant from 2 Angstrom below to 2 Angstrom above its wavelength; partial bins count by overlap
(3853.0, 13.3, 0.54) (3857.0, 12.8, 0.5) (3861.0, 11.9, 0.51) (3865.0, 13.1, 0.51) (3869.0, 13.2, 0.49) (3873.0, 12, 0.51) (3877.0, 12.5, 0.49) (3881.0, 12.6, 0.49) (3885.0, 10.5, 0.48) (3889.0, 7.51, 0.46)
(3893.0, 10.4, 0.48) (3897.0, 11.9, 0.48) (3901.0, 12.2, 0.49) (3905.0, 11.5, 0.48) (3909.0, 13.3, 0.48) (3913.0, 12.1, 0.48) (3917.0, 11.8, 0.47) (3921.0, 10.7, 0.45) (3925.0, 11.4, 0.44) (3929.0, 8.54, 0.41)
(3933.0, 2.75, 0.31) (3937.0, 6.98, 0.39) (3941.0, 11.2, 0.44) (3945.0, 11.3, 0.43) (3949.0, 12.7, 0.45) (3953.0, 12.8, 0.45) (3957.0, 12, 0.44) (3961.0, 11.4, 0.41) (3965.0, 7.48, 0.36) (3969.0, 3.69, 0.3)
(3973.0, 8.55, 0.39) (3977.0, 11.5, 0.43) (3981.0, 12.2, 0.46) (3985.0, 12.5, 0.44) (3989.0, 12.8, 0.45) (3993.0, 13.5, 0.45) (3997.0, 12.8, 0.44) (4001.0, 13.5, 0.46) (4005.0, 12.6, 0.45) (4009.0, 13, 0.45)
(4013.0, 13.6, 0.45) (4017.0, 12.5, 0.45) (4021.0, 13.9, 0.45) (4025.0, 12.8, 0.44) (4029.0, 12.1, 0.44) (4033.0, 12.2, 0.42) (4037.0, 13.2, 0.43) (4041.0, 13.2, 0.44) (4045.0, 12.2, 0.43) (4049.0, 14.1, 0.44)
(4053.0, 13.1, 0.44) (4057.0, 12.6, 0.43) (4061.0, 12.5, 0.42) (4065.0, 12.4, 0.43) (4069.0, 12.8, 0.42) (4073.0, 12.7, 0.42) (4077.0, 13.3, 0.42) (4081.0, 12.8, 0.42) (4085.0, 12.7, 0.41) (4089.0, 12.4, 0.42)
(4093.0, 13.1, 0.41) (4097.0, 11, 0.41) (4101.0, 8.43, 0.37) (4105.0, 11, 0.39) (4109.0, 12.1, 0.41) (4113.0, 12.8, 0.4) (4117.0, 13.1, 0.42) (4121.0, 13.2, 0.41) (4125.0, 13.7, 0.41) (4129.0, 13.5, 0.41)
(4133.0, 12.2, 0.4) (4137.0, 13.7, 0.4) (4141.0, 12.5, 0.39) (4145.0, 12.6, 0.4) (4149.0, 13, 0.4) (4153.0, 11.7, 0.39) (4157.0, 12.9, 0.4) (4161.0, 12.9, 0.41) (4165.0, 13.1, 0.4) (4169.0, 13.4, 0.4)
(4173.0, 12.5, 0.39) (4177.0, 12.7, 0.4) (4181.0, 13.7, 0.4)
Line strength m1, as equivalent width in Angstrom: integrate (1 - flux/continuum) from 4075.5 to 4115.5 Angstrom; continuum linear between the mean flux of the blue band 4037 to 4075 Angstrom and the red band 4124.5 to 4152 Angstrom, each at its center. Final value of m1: 2.9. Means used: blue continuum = 12.9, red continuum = 12.9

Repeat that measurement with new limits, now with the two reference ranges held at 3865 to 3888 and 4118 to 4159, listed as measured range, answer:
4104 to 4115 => 0.65 Angstrom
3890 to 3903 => 0.98 Angstrom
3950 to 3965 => 0.98 Angstrom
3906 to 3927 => 0.57 Angstrom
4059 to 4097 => 0.16 Angstrom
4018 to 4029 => -0.46 Angstrom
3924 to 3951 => 6.74 Angstrom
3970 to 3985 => 2.26 Angstrom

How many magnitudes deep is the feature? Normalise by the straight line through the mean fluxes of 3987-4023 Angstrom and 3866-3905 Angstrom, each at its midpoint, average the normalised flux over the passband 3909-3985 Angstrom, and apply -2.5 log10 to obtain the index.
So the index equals 0.21 mag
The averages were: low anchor 11.5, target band 10.1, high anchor 13.1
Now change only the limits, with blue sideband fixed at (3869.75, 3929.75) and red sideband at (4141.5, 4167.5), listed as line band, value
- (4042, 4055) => -0.09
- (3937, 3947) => 0.12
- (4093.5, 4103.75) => 0.20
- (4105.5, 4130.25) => -0.04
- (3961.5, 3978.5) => 0.41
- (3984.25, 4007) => -0.10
